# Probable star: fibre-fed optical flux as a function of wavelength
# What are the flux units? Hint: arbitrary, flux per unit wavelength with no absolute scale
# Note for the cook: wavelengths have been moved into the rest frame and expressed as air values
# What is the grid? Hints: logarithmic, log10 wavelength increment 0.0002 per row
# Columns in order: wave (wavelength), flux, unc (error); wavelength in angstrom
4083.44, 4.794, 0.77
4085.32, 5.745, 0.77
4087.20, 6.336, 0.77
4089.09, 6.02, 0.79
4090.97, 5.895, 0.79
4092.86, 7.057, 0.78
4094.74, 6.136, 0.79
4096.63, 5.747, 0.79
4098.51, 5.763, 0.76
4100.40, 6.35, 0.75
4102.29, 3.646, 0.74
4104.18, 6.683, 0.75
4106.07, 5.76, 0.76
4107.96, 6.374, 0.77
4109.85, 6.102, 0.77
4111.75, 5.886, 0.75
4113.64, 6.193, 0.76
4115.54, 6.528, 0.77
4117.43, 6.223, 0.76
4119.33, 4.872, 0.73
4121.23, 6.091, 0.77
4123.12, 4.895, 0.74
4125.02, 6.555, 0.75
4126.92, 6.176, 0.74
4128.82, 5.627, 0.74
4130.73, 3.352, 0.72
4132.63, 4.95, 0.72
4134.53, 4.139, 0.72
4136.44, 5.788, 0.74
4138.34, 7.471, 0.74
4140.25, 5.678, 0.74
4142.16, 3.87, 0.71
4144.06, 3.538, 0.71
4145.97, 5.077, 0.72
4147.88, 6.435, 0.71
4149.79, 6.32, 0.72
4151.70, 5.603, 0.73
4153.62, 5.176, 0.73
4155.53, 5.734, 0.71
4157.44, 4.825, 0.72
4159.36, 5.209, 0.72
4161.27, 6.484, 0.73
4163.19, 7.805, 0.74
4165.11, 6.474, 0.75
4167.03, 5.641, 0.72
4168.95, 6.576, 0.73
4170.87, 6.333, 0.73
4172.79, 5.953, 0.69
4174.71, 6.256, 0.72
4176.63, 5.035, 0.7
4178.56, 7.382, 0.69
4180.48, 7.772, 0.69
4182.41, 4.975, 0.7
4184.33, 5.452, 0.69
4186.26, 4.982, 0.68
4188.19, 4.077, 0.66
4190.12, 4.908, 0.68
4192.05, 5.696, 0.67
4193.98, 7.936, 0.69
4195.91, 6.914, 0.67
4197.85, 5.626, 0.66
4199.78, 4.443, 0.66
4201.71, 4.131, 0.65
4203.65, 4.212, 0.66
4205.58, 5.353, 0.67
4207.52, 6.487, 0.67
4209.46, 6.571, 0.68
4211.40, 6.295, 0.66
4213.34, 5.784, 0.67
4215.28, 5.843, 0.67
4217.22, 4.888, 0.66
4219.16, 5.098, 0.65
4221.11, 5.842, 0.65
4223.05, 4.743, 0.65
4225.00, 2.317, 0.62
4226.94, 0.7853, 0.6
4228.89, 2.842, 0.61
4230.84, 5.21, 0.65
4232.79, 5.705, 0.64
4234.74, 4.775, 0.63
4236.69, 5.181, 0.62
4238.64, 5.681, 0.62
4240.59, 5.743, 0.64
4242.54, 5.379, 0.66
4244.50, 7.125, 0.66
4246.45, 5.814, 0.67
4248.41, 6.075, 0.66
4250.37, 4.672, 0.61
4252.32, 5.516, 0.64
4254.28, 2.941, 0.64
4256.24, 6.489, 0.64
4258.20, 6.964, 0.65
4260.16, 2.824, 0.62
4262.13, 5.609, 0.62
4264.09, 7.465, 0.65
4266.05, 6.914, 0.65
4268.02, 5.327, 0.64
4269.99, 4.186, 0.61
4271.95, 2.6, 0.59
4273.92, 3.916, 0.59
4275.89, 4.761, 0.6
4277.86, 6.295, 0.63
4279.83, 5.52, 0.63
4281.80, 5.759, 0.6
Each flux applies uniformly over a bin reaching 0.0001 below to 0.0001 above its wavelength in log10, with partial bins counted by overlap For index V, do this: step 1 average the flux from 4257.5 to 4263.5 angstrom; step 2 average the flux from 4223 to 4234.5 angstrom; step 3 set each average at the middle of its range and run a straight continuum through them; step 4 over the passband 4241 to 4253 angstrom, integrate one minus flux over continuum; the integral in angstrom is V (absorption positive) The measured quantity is -3.4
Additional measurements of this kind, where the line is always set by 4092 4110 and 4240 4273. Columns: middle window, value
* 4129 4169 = 1.8 angstrom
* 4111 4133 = 0.9 angstrom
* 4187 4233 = 4.1 angstrom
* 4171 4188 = -0.7 angstrom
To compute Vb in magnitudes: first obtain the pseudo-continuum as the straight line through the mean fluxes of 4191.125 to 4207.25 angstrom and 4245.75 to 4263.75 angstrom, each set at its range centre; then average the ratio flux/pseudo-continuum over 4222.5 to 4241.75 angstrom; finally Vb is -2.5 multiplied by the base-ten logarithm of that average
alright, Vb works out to 0.25 mag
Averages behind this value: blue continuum 5.58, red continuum 5.28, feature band 4.3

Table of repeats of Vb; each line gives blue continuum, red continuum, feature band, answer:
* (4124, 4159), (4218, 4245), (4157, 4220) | -0.16 mag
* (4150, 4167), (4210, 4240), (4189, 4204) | -0.05 mag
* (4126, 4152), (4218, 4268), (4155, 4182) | -0.19 mag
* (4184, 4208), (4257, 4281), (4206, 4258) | 0.03 mag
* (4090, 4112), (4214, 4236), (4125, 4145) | 0.08 mag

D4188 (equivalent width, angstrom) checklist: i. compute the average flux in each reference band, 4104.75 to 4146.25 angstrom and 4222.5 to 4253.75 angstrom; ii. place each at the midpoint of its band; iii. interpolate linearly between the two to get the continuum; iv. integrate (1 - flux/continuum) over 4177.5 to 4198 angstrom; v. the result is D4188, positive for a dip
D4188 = -3.4 angstrom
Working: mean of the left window 5.52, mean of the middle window 5.98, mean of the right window 4.82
